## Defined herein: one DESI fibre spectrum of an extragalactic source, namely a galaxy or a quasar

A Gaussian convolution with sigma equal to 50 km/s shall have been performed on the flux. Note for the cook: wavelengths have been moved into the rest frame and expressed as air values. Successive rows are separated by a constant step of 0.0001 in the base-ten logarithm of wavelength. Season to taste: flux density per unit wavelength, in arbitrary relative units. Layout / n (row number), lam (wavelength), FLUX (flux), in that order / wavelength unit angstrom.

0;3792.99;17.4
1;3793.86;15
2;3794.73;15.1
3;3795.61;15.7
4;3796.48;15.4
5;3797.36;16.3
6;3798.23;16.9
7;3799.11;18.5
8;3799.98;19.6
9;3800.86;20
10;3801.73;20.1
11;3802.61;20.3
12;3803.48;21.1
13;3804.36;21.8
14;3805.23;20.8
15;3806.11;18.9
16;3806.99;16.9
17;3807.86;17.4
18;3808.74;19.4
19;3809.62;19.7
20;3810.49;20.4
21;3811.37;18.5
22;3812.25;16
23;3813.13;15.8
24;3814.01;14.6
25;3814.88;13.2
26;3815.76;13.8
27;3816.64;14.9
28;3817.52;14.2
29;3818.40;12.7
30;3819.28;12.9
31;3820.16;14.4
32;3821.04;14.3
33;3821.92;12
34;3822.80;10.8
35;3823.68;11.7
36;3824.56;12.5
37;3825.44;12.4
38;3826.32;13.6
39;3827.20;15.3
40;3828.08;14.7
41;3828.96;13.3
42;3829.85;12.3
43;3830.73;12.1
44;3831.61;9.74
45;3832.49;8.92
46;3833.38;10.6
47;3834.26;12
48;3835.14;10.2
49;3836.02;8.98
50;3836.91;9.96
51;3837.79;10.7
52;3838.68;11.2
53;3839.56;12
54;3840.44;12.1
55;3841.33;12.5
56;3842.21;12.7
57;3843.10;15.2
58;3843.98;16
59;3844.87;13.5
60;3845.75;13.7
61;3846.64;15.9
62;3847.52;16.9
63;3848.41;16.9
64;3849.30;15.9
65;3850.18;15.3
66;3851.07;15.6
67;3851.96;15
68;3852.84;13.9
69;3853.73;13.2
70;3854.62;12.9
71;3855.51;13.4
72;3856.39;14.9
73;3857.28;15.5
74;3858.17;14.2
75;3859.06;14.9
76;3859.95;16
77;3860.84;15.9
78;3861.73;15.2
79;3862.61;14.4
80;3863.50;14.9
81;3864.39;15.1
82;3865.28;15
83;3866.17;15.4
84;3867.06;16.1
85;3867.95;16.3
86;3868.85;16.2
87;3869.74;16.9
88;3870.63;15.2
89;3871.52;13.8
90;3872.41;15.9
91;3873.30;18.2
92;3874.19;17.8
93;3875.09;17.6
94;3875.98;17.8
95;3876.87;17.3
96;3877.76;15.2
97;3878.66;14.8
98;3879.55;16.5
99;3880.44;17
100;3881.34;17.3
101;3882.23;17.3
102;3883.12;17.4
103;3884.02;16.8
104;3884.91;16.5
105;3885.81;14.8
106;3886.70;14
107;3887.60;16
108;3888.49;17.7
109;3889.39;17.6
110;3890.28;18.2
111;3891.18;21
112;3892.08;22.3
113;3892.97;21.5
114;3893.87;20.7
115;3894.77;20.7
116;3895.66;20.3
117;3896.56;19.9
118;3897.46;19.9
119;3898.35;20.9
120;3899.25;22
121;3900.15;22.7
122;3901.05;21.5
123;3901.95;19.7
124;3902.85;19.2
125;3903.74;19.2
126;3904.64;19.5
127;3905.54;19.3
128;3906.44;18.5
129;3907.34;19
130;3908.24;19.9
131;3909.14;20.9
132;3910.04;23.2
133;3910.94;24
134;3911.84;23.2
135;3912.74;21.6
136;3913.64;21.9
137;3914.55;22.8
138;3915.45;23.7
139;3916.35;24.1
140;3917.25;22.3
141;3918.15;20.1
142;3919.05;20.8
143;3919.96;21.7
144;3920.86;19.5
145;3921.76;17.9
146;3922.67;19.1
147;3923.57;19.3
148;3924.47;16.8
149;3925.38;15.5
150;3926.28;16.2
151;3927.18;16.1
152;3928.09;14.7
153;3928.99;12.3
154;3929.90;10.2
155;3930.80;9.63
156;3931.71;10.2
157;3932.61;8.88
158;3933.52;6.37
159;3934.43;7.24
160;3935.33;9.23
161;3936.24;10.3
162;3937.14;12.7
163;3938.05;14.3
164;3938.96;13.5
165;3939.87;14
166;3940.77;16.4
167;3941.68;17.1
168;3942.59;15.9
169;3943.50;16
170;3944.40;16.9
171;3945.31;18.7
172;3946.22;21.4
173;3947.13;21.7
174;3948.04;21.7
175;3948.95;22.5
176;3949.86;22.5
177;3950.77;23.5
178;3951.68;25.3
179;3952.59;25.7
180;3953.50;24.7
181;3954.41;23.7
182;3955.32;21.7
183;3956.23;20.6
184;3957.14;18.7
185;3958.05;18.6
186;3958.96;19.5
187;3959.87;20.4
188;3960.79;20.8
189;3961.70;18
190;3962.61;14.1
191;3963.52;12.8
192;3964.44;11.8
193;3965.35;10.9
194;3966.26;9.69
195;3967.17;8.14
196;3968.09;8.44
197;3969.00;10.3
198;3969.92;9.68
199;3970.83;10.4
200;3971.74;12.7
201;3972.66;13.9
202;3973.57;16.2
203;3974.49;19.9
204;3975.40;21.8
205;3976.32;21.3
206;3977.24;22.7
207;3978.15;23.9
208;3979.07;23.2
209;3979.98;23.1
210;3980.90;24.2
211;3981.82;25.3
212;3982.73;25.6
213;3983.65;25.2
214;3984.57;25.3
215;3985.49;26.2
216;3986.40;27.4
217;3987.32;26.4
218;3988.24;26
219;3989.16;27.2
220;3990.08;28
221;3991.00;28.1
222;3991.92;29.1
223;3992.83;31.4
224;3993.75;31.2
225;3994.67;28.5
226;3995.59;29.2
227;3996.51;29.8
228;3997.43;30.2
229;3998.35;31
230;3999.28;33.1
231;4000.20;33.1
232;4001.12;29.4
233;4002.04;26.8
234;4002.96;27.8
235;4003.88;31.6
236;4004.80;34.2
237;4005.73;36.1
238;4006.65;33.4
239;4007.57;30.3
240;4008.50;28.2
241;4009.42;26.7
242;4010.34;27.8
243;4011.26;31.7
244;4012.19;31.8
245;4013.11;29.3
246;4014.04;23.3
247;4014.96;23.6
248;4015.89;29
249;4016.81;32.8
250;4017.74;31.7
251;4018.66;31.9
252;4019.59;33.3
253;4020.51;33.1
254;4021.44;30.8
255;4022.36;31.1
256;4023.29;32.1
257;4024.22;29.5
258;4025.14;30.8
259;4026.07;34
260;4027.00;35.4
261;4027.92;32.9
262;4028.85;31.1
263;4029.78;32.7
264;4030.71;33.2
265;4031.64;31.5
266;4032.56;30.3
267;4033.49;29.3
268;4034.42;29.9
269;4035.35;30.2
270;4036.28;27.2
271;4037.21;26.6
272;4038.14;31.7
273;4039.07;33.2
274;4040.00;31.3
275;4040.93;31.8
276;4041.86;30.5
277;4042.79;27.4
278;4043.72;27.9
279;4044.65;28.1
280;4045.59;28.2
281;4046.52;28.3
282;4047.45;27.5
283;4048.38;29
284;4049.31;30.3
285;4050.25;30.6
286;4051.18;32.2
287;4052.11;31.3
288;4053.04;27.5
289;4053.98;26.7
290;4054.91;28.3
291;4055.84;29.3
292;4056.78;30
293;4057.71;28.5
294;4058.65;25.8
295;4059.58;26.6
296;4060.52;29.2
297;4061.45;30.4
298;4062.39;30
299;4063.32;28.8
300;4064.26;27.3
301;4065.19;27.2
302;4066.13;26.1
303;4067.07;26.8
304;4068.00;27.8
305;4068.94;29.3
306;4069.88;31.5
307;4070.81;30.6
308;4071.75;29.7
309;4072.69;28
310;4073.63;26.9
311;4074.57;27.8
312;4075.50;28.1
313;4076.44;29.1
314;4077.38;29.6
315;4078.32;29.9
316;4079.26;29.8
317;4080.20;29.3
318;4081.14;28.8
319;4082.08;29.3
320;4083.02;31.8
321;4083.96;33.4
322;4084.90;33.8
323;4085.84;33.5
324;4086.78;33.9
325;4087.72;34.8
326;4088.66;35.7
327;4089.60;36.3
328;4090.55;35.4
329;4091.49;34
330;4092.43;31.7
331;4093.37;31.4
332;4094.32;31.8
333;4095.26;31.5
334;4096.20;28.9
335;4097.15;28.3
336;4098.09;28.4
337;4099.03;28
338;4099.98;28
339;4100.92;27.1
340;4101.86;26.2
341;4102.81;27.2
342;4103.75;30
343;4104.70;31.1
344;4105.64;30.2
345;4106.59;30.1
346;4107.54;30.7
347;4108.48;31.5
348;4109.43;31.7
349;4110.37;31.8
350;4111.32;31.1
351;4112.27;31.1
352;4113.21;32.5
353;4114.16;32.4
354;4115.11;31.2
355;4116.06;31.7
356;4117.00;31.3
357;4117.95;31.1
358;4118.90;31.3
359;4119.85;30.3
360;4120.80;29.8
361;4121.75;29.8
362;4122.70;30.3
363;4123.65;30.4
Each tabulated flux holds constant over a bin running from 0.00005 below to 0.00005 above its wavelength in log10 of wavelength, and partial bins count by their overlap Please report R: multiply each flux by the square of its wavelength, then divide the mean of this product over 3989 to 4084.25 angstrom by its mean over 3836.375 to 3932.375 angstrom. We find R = 1.9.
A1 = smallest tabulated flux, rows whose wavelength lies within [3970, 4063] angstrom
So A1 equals 10.4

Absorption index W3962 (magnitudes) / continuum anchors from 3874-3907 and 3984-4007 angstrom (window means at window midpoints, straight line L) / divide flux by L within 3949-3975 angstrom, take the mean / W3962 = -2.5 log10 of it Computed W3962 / 0.46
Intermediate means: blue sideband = 18.6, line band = 17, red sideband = 29.6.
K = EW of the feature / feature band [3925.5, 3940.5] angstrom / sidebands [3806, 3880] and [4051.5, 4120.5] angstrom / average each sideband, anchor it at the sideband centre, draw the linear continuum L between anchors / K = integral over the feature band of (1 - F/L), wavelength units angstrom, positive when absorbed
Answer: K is 6.3 angstrom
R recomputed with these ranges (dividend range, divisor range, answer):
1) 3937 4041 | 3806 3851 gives 1.95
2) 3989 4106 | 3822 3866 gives 2.47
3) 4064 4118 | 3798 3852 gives 2.35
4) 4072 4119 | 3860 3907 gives 1.93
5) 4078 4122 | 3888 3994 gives 1.75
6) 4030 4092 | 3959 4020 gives 1.26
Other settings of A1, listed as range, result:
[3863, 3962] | 6.37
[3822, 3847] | 8.92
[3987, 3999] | 26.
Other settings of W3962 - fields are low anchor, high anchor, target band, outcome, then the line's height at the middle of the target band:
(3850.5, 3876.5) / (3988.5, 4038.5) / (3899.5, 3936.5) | 0.16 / 20.9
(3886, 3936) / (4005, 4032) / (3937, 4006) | 0.18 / 25.5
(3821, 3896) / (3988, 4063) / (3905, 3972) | 0.26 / 22.2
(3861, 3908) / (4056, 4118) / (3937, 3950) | 0.21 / 21.4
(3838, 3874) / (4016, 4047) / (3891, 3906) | -0.10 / 18.7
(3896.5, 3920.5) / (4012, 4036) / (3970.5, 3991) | 0.20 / 27.3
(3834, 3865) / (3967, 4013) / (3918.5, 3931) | 0.20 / 20.1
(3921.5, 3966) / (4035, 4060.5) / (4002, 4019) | -0.21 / 24.6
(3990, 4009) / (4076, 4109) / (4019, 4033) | -0.05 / 30.6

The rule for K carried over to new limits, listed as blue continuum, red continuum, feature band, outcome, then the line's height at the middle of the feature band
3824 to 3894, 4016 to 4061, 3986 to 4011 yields -2.68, 26.8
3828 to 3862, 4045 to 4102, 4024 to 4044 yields -2.93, 27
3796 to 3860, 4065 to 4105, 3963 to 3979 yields 6.03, 23.4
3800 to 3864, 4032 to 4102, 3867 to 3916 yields -0.84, 18.5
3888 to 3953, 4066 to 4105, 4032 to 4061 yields -1.82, 27.5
